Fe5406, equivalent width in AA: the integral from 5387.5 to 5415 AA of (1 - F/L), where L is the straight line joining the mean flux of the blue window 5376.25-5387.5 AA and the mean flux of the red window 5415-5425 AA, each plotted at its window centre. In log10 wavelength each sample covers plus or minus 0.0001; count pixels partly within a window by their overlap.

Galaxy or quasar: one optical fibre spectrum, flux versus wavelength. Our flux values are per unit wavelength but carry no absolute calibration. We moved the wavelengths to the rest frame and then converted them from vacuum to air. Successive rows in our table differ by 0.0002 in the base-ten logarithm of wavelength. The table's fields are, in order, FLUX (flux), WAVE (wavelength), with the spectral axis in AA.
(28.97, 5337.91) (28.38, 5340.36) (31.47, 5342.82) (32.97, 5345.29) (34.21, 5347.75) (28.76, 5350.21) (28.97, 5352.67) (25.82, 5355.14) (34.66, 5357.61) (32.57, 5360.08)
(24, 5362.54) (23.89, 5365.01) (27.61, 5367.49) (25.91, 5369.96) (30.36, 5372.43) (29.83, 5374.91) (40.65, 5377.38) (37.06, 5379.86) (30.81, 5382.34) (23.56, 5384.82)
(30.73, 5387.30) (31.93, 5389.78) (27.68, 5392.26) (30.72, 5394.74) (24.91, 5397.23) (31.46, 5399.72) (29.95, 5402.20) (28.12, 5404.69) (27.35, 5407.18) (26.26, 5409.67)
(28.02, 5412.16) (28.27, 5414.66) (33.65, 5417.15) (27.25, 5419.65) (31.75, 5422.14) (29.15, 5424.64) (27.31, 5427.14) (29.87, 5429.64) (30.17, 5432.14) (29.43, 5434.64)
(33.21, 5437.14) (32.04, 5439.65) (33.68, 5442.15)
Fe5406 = 2.4 AA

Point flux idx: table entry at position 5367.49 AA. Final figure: 27.61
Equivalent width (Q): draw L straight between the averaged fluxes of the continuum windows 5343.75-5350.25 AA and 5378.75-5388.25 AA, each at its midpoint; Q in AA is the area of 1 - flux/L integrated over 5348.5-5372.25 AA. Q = 2.6 AA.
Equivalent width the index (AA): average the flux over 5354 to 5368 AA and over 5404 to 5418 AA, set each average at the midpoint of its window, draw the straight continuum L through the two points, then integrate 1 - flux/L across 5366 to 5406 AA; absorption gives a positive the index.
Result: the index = -2.45 AA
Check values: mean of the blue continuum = 28.1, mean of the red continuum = 28.5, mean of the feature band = 30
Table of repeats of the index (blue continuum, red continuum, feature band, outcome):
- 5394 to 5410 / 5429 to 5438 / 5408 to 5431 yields 0.5 AA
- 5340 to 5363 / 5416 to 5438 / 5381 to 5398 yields 0.9 AA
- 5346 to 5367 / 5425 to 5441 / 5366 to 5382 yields -1.2 AA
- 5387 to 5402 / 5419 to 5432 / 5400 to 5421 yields 0.5 AA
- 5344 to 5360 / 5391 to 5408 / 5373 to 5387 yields -1.2 AA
